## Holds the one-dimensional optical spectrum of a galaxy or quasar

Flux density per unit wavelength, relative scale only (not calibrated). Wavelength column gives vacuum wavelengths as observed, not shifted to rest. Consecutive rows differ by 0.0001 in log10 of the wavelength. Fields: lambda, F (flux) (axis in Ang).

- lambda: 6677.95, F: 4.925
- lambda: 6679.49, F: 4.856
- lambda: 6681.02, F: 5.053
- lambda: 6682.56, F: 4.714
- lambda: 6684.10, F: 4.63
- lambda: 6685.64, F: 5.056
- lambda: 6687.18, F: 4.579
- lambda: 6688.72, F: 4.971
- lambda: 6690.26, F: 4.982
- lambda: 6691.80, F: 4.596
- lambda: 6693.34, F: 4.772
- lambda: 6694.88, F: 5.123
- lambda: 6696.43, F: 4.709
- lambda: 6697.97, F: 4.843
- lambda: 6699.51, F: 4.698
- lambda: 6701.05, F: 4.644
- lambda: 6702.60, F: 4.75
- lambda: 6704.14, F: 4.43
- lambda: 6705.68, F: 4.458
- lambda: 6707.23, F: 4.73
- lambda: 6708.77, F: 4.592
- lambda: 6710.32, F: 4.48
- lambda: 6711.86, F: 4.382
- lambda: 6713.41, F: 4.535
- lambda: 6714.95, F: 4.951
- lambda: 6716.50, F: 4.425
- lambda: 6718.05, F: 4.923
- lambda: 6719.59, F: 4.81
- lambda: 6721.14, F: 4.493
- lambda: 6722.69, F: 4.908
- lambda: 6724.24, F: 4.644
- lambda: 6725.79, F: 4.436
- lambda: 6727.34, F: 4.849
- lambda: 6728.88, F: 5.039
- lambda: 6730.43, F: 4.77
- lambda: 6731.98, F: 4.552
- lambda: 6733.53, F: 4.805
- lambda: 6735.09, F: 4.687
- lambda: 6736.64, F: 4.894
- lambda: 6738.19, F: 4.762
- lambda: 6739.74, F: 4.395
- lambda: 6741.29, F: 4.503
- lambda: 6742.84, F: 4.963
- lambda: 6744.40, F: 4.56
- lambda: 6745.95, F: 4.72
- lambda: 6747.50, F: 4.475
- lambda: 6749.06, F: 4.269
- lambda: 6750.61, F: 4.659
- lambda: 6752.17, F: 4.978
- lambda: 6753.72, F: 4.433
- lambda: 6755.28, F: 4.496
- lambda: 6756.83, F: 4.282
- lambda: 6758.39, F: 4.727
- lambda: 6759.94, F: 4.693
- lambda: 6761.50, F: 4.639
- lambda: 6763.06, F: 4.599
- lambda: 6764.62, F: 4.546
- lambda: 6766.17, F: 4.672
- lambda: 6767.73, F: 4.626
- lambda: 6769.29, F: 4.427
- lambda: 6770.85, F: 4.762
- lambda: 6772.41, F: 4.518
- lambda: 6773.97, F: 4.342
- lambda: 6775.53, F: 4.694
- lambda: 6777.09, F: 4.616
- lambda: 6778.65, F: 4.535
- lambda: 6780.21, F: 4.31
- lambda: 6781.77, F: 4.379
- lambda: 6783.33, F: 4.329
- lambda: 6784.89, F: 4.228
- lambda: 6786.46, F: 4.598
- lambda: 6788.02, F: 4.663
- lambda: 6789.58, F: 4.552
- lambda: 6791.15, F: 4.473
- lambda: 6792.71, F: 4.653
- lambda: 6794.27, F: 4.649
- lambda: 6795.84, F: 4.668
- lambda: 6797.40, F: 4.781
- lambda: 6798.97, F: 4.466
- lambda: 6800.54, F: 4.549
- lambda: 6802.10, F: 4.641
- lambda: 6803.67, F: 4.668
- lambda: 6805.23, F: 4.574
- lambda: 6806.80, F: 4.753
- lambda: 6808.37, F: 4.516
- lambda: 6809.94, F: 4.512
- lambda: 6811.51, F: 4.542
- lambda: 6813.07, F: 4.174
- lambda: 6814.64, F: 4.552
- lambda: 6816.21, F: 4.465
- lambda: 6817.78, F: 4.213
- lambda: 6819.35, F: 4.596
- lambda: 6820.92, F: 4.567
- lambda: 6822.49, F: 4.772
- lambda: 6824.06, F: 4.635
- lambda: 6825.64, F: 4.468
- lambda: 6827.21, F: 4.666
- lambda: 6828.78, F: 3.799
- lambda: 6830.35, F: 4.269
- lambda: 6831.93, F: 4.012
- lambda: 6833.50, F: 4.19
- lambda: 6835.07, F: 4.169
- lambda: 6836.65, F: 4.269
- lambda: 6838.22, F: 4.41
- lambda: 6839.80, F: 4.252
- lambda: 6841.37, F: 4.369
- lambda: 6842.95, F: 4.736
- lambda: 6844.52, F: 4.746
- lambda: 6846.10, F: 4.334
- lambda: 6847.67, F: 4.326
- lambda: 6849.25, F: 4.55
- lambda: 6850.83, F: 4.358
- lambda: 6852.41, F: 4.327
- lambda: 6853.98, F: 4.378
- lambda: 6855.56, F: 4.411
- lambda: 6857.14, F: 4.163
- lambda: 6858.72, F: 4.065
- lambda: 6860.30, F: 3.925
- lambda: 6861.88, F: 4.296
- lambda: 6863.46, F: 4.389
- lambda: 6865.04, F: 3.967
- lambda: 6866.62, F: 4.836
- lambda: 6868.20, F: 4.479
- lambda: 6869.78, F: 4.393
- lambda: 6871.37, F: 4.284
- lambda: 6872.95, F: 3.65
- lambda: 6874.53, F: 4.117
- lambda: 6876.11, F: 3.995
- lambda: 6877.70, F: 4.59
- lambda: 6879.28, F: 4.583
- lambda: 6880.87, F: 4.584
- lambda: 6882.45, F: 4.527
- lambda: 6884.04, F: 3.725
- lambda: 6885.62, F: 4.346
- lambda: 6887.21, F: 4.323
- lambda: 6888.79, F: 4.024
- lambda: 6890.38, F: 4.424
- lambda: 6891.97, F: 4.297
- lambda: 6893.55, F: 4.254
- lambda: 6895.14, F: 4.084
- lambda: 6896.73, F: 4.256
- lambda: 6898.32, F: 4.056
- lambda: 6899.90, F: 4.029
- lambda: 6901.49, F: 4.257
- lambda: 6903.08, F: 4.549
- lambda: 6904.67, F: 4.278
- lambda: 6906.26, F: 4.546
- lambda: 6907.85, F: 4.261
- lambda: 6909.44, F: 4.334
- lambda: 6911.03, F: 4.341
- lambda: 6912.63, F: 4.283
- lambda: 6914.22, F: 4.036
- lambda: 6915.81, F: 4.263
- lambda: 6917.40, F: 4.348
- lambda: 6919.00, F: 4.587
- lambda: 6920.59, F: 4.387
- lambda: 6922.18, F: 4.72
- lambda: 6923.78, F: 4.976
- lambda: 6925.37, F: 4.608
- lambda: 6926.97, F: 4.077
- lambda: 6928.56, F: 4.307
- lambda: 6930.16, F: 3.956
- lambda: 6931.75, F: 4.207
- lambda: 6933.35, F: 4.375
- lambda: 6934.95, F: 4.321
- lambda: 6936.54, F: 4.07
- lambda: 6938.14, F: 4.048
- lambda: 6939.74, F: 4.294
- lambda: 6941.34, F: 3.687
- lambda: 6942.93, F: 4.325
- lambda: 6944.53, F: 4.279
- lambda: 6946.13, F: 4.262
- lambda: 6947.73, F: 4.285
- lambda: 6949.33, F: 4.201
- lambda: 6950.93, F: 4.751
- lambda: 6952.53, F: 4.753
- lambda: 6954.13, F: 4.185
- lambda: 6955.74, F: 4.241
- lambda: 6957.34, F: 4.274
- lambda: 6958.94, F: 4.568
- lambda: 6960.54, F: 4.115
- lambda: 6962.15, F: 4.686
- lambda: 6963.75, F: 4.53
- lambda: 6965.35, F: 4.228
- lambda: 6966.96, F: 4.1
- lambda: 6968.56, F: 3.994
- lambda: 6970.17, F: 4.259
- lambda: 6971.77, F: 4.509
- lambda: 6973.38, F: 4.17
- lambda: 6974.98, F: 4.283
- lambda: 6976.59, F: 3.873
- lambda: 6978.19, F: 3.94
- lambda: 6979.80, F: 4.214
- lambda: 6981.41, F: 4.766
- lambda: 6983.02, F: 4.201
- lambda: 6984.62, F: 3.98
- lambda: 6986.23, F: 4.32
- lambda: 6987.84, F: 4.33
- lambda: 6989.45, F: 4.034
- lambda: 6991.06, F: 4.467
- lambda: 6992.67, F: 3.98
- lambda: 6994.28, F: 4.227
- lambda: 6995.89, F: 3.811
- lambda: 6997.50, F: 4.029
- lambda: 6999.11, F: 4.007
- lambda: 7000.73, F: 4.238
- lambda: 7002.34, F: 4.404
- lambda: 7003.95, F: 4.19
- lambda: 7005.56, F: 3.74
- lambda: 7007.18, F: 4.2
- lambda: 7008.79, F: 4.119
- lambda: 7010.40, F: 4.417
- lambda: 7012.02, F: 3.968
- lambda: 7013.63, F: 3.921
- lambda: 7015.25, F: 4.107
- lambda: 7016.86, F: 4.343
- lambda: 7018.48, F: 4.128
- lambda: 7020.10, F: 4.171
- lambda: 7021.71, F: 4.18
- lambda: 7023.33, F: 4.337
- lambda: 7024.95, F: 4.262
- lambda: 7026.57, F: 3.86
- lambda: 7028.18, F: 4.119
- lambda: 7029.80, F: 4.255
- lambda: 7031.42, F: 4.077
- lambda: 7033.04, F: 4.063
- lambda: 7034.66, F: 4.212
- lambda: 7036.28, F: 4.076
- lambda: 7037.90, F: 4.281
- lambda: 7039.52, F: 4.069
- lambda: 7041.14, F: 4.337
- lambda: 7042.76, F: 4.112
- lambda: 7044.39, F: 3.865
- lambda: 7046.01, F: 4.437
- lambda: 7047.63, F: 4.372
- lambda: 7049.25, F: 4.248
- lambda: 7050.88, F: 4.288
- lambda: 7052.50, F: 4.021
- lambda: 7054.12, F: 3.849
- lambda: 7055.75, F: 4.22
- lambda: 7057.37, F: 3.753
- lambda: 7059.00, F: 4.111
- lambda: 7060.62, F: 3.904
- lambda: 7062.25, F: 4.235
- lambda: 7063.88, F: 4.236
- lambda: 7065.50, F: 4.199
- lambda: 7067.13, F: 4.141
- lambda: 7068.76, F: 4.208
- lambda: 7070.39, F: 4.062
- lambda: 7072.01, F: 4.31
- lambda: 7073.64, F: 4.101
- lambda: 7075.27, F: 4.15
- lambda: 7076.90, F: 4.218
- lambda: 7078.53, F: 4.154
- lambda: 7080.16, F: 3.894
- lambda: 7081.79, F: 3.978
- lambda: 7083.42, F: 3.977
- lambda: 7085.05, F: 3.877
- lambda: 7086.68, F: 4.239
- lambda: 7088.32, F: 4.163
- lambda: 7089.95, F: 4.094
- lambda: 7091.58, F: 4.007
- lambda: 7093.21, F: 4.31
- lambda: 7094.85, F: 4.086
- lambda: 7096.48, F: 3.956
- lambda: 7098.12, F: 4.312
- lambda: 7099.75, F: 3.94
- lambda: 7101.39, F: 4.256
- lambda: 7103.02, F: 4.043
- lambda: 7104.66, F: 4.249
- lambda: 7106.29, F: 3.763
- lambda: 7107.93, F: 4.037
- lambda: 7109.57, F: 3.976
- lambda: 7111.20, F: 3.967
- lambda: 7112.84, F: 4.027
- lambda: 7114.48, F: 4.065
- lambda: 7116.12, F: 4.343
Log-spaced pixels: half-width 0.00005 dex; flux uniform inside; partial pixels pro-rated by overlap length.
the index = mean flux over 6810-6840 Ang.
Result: 4.37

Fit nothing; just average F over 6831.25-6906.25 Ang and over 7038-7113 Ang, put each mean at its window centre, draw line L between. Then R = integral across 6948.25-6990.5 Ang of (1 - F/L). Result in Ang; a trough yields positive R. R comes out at -0.9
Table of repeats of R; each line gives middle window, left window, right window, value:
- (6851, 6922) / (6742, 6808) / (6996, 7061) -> 1.6 Ang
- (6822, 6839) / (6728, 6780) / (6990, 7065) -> 0.6 Ang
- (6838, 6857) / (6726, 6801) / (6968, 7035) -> 0.1 Ang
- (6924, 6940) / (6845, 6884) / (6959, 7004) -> 0.0 Ang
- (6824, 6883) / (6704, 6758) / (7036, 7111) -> 1.7 Ang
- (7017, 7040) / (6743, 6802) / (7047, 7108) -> 0.1 Ang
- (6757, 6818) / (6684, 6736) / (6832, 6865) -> -0.7 Ang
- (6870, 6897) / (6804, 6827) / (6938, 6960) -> 1.1 Ang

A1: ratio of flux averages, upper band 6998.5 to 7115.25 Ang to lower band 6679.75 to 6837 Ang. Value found 0.90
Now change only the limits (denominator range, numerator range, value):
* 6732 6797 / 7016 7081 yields 0.91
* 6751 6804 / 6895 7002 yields 0.94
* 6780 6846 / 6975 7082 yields 0.93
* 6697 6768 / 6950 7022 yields 0.91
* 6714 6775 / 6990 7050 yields 0.89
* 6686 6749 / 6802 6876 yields 0.93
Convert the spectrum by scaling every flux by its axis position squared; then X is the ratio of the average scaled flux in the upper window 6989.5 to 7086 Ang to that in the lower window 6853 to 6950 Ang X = 1.0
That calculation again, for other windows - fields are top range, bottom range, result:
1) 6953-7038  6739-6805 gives 0.98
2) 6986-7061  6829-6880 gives 1.01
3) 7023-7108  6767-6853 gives 0.99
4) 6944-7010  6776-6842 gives 1.00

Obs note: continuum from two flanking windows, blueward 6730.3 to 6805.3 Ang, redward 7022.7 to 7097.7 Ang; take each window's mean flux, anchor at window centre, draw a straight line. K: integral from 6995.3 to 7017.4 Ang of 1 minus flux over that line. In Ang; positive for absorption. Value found 0.5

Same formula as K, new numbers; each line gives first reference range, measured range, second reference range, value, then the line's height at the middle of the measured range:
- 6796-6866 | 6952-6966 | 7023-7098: -0.5 Ang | 4.25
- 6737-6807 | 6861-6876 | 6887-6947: 0.4 Ang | 4.38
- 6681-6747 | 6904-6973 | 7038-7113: 0.2 Ang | 4.34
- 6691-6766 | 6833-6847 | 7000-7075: 0.3 Ang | 4.47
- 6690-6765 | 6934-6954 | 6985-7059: 0.0 Ang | 4.28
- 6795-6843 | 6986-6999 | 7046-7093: 0.3 Ang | 4.22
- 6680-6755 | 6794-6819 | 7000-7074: 0.0 Ang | 4.55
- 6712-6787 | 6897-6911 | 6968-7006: 0.1 Ang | 4.32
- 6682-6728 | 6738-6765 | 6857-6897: -0.1 Ang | 4.58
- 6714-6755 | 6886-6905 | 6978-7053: 0.7 Ang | 4.39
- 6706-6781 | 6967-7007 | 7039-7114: 0.7 Ang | 4.24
